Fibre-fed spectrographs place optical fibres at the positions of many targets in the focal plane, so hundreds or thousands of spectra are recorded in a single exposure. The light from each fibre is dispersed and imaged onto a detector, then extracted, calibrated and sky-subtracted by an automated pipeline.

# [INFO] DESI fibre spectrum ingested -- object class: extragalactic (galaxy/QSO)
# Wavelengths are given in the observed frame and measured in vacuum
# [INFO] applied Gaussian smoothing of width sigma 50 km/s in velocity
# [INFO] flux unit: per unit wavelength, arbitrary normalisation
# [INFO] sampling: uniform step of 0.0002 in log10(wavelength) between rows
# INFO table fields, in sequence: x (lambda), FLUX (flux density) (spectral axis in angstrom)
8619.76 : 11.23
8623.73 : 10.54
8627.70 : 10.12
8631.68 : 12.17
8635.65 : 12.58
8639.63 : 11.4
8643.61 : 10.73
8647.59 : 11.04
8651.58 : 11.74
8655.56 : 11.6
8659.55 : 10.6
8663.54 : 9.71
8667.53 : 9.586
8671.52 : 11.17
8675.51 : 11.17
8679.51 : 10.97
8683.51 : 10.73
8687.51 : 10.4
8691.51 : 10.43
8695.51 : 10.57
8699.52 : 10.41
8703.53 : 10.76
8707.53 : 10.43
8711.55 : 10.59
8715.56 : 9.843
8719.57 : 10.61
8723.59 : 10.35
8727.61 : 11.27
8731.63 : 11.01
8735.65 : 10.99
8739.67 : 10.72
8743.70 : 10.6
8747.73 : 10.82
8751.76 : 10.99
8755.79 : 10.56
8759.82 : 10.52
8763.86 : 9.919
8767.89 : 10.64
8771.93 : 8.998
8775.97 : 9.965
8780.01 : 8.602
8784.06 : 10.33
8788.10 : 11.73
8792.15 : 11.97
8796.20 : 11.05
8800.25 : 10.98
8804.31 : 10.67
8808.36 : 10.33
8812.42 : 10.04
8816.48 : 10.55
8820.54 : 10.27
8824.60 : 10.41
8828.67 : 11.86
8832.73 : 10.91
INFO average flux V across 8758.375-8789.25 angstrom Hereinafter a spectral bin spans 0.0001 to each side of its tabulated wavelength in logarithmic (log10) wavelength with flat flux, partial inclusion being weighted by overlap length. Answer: 10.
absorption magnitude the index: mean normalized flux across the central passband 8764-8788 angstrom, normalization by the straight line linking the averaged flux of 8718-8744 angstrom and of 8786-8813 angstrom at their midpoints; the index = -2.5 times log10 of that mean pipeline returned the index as 0.11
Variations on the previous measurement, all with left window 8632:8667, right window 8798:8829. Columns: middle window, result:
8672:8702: 0.03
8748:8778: 0.05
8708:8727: 0.05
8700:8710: 0.04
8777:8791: 0.04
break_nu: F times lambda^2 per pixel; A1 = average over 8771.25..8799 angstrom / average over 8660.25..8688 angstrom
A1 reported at 1.02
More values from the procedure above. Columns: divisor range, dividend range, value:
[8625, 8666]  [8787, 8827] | 1.00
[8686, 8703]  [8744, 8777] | 1.00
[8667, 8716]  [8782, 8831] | 1.05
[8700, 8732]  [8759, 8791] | 0.97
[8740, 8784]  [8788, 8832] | 1.08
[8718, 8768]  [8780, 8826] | 1.01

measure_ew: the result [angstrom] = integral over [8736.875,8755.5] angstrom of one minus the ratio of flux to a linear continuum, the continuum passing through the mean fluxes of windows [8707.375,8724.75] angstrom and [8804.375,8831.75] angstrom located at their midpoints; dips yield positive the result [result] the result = -0.6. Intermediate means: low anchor 10.4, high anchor 10.6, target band 10.8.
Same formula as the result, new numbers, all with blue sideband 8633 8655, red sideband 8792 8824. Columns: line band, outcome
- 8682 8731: 2.8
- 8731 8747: 0.3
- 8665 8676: 0.8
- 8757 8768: 0.6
